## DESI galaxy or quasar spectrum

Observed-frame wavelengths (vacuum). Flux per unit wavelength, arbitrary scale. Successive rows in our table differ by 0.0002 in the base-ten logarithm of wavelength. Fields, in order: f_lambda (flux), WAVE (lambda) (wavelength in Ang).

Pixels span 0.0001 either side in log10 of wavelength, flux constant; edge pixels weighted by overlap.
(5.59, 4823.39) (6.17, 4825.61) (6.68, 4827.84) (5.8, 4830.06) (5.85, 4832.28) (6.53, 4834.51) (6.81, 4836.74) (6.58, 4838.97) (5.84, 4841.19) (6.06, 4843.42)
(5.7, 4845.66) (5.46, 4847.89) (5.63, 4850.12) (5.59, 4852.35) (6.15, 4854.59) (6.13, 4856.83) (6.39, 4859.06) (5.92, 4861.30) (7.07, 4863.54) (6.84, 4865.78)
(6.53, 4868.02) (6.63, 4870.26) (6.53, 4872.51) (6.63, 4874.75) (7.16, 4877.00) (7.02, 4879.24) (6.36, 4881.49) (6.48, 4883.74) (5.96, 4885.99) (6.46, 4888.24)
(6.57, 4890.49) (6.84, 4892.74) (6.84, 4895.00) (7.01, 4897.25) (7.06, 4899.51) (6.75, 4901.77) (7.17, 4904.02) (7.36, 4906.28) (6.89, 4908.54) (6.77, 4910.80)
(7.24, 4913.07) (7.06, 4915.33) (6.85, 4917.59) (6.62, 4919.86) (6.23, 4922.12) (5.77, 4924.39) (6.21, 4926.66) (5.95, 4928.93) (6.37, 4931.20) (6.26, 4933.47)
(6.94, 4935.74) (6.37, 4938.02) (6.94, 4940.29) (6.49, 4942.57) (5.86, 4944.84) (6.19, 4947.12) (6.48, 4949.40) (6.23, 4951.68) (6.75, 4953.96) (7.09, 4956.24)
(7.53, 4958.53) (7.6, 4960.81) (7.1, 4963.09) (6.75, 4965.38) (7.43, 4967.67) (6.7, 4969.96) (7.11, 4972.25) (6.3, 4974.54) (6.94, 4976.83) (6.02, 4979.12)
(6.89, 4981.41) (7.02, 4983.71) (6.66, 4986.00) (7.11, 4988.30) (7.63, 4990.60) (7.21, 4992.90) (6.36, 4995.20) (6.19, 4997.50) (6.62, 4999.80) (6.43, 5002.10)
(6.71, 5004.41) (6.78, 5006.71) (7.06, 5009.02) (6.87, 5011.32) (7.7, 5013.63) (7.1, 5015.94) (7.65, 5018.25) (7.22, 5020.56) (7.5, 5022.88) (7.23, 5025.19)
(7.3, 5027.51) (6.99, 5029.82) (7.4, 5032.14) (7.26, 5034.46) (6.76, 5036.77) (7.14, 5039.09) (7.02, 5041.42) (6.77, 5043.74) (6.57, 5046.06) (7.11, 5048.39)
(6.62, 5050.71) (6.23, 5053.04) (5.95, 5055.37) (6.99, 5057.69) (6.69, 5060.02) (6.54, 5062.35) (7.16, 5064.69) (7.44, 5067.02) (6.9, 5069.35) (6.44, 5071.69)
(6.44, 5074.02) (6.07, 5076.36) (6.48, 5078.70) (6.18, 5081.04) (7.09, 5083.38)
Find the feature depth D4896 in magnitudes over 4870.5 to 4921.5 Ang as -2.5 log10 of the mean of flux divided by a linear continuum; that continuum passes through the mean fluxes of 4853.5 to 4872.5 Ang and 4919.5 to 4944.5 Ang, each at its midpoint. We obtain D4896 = -0.06 mag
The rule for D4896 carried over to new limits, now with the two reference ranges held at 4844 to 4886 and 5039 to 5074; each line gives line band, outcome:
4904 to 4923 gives -0.08 mag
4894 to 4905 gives -0.09 mag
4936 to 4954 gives 0.01 mag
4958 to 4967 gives -0.11 mag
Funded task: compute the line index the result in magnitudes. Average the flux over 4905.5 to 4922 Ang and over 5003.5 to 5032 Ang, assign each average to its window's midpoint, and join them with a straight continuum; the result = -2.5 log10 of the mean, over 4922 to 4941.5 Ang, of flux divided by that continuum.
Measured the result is 0.10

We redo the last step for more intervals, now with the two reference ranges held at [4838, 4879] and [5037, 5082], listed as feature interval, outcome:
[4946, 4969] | -0.07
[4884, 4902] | -0.05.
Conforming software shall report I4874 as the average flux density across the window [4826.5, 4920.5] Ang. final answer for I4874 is 6.52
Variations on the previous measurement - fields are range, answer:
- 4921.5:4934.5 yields 6.13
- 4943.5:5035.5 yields 6.92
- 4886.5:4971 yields 6.72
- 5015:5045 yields 7.18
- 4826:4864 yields 6.11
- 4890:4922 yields 6.92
